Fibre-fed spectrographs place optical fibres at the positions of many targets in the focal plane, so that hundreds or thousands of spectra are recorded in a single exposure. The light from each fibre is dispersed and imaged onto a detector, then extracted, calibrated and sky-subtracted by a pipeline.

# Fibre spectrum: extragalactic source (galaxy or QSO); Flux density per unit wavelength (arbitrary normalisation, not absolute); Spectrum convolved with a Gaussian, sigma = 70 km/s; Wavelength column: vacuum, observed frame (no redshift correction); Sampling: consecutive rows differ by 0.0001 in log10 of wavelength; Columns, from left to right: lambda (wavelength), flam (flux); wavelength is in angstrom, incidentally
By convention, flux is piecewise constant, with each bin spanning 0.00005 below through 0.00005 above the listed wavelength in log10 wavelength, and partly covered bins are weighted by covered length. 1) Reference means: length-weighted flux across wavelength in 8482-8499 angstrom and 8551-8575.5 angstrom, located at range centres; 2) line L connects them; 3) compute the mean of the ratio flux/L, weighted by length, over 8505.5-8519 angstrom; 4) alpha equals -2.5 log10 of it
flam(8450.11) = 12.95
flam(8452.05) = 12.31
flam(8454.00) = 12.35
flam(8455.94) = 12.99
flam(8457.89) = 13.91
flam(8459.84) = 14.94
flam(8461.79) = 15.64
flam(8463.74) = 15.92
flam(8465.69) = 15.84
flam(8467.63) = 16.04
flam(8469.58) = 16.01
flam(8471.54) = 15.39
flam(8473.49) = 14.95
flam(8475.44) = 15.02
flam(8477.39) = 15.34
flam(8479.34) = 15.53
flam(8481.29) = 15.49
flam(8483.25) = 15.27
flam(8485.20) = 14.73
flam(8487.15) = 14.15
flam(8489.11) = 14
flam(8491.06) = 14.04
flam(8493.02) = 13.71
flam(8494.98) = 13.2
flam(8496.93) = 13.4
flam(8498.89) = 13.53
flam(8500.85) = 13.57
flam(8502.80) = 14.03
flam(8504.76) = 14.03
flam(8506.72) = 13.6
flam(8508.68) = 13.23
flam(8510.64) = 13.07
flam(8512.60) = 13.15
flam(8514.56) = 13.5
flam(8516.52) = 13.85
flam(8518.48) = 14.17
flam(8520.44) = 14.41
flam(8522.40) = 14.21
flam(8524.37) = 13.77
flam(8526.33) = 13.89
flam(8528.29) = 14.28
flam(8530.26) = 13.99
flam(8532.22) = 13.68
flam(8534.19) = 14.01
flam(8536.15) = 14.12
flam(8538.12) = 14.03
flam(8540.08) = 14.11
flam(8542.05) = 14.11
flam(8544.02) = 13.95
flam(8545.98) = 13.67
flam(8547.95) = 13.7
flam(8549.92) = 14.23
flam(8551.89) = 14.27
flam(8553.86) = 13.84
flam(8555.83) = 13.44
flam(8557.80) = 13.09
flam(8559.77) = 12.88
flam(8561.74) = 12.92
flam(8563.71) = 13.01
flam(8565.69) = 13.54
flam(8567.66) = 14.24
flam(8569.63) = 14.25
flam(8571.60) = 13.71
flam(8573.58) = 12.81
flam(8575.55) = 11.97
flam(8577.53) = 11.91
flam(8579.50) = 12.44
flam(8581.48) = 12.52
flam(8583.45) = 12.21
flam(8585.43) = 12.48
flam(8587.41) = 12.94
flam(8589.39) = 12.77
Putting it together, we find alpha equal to 0.029 mag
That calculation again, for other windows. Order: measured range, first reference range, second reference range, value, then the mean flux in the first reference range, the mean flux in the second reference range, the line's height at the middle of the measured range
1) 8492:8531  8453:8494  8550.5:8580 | 0.03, 14.8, 13.2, 14.2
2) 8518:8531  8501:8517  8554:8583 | -0.05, 13.6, 13.1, 13.4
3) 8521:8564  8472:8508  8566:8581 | -0.02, 14.3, 13.1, 13.5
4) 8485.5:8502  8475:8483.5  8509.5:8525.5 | 0.08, 15.4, 13.8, 14.8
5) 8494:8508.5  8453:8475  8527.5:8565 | 0.06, 14.9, 13.7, 14.4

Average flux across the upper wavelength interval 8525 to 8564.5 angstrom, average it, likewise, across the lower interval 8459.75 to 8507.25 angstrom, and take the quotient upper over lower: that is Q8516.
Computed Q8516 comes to 0.94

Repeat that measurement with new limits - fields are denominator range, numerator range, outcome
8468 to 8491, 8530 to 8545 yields 0.93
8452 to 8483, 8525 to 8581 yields 0.91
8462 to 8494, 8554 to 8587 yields 0.86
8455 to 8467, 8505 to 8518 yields 0.90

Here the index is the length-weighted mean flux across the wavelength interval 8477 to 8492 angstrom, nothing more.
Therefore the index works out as 14.8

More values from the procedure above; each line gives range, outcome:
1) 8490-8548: 13.8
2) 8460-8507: 14.7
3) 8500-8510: 13.7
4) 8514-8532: 14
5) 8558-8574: 13.4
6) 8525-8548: 14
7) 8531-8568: 13.7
